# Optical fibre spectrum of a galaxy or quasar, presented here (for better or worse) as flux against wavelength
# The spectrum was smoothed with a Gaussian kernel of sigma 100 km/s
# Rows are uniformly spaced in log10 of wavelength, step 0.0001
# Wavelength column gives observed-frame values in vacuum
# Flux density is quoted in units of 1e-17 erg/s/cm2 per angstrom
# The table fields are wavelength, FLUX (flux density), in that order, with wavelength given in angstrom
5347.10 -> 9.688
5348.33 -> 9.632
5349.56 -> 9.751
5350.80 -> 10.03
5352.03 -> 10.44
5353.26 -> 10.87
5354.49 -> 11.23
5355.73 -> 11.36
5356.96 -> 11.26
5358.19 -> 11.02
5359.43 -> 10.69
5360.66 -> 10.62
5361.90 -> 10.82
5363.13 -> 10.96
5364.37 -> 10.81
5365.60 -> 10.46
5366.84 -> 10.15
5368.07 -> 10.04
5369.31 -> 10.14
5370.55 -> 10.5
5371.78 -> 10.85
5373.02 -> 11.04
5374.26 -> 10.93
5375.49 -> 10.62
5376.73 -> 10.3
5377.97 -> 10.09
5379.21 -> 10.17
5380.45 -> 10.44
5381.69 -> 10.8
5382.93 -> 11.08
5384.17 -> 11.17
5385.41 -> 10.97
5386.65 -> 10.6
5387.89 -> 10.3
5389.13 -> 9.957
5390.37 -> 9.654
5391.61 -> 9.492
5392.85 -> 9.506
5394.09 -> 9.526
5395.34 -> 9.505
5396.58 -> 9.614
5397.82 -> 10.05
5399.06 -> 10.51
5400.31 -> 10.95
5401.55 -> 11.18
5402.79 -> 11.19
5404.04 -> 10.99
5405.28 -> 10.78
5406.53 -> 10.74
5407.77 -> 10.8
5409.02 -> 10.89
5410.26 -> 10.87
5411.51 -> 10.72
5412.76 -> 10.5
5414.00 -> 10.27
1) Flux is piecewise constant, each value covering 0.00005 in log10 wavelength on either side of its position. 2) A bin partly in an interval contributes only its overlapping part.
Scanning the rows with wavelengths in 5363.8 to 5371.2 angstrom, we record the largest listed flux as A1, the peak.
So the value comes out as 10.81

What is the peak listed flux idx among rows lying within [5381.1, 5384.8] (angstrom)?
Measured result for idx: 11.17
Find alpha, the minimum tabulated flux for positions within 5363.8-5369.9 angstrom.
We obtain 10.04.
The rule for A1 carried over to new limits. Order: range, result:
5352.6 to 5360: 11.36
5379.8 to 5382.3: 10.8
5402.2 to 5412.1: 11.19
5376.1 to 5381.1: 10.44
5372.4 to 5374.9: 11.04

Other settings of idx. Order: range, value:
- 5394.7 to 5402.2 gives 11.18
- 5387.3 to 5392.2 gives 10.3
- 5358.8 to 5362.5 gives 10.82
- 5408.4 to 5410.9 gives 10.89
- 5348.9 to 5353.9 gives 10.87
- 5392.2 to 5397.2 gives 9.614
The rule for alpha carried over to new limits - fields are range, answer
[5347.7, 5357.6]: 9.632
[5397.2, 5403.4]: 10.05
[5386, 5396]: 9.492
